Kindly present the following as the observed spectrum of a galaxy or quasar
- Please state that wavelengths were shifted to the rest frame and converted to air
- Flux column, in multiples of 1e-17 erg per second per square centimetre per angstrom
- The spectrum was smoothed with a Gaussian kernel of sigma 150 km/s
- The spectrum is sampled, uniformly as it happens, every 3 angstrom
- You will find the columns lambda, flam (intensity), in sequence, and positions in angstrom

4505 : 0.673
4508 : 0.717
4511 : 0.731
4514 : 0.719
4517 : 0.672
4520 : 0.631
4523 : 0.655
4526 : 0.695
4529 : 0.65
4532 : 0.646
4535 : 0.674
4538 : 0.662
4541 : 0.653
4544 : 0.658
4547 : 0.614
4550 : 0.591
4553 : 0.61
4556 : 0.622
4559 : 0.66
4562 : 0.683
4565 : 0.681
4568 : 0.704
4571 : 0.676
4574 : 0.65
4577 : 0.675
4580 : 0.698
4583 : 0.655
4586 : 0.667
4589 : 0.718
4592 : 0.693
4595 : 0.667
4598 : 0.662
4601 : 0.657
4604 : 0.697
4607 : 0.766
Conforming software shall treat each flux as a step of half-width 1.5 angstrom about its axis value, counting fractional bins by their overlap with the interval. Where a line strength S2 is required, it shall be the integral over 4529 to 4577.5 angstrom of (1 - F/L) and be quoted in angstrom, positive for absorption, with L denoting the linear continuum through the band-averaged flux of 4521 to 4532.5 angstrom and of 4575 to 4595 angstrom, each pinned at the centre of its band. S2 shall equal 1.29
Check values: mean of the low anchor 0.662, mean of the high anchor 0.682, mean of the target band 0.653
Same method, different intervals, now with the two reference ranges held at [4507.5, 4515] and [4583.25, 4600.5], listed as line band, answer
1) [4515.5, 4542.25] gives 2.0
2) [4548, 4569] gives 1.5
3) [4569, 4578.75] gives 0.3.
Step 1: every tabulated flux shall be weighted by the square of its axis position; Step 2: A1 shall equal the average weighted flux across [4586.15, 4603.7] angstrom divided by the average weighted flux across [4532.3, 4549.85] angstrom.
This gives 1.1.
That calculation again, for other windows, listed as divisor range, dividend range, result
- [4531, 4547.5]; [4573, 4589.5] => 1.05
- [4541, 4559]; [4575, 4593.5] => 1.11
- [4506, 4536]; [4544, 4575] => 0.97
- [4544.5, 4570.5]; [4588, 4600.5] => 1.07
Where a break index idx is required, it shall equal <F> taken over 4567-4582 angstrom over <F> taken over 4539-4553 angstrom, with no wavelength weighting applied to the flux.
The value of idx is 1.1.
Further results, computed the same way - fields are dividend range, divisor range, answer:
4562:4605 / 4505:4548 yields 1.01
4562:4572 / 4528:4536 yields 1.05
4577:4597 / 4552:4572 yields 1.03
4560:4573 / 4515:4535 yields 1.03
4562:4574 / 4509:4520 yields 0.98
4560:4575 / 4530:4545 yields 1.03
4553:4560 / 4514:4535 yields 0.95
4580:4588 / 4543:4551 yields 1.08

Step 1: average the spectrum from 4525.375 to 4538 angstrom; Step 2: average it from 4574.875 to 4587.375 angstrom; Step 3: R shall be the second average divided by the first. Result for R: 1.01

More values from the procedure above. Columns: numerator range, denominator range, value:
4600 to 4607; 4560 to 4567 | 1.02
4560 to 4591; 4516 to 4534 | 1.03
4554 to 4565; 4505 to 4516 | 0.92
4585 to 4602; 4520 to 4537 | 1.03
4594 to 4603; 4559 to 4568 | 0.97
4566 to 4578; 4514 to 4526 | 1.02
